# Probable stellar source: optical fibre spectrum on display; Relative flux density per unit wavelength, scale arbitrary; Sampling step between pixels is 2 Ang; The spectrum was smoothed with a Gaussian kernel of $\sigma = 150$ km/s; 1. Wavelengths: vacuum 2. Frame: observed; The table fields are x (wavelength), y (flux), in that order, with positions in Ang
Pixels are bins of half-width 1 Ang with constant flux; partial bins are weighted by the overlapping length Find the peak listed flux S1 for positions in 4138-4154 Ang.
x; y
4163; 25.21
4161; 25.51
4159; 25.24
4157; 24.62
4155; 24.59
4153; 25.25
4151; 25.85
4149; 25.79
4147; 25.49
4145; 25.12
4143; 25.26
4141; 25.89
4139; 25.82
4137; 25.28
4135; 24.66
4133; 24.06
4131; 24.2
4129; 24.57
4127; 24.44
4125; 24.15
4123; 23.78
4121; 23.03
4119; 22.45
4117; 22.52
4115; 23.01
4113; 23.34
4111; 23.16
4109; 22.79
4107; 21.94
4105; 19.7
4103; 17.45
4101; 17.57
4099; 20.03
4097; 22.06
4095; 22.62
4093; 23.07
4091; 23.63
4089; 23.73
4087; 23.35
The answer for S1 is 25.89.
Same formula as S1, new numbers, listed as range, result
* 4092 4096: 23.07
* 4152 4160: 25.25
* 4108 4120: 23.34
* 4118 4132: 24.57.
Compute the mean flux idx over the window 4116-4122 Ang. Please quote 22.7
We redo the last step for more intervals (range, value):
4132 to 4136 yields 24.4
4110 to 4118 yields 23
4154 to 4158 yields 24.6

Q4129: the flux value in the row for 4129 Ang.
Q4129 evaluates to 24.57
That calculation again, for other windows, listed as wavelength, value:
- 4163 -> 25.21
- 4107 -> 21.94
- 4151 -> 25.85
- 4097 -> 22.06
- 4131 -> 24.2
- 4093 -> 23.07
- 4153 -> 25.25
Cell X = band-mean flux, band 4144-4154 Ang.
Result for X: 25.5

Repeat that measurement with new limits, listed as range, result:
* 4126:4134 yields 24.3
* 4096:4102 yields 19.9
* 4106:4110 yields 22.4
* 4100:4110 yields 19.9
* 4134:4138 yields 25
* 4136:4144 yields 25.6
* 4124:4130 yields 24.4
